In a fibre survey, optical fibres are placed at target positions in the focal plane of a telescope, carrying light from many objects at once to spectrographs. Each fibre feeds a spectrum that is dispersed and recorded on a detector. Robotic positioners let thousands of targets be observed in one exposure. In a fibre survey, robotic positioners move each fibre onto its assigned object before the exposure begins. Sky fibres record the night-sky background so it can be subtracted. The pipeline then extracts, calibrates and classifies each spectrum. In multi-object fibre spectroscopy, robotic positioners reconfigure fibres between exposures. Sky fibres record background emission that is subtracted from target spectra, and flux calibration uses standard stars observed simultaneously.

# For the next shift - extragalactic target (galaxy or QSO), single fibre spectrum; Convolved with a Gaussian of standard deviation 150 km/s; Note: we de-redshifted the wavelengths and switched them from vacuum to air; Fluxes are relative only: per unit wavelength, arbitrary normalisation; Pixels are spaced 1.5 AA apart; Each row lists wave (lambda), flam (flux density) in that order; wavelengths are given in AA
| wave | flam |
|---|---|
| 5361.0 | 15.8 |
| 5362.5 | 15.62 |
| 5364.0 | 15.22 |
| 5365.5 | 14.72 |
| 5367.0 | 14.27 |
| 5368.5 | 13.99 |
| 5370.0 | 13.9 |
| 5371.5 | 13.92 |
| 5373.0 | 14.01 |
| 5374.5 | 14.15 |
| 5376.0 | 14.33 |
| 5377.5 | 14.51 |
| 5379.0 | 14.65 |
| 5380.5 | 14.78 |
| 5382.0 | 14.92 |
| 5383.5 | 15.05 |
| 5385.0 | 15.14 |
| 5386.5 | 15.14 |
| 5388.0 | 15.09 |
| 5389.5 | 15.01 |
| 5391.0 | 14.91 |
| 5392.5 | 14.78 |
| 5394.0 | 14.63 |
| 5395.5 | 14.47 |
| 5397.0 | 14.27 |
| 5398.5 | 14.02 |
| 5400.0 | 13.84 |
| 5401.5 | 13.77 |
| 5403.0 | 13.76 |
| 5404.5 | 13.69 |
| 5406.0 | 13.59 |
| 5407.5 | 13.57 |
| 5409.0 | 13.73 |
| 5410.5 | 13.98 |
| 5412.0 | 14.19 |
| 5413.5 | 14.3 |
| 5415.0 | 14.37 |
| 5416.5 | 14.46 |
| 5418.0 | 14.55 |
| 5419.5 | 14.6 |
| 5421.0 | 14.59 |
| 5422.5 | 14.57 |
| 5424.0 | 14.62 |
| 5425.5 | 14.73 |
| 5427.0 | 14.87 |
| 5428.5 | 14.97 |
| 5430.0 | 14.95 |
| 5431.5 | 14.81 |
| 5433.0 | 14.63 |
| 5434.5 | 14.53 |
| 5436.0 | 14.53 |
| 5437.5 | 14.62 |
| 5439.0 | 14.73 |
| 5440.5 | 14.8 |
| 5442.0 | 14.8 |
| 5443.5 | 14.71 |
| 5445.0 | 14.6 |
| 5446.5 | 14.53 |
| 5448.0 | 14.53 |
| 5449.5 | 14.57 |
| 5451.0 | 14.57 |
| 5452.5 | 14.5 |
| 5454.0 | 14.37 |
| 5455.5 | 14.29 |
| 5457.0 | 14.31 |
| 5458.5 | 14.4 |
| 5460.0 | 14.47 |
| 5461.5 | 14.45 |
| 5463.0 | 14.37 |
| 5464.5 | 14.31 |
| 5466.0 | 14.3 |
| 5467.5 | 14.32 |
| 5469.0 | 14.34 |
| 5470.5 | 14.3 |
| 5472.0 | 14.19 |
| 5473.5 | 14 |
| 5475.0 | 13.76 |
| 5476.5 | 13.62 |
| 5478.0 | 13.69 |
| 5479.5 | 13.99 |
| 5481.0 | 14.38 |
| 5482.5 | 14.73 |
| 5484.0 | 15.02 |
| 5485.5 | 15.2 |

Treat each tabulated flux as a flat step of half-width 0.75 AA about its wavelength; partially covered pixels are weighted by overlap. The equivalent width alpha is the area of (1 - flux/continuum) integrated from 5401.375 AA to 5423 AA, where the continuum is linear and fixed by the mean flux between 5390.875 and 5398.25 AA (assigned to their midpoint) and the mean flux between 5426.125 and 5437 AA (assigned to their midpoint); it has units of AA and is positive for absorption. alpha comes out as 0.8 AA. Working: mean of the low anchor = 14.5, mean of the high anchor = 14.8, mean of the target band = 14.1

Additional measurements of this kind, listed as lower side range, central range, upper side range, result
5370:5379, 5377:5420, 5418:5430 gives 0.12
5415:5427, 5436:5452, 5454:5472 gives -0.20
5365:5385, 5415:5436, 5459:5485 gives -0.48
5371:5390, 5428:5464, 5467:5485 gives -0.57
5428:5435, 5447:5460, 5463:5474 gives 0.03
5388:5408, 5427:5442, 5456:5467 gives -0.46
